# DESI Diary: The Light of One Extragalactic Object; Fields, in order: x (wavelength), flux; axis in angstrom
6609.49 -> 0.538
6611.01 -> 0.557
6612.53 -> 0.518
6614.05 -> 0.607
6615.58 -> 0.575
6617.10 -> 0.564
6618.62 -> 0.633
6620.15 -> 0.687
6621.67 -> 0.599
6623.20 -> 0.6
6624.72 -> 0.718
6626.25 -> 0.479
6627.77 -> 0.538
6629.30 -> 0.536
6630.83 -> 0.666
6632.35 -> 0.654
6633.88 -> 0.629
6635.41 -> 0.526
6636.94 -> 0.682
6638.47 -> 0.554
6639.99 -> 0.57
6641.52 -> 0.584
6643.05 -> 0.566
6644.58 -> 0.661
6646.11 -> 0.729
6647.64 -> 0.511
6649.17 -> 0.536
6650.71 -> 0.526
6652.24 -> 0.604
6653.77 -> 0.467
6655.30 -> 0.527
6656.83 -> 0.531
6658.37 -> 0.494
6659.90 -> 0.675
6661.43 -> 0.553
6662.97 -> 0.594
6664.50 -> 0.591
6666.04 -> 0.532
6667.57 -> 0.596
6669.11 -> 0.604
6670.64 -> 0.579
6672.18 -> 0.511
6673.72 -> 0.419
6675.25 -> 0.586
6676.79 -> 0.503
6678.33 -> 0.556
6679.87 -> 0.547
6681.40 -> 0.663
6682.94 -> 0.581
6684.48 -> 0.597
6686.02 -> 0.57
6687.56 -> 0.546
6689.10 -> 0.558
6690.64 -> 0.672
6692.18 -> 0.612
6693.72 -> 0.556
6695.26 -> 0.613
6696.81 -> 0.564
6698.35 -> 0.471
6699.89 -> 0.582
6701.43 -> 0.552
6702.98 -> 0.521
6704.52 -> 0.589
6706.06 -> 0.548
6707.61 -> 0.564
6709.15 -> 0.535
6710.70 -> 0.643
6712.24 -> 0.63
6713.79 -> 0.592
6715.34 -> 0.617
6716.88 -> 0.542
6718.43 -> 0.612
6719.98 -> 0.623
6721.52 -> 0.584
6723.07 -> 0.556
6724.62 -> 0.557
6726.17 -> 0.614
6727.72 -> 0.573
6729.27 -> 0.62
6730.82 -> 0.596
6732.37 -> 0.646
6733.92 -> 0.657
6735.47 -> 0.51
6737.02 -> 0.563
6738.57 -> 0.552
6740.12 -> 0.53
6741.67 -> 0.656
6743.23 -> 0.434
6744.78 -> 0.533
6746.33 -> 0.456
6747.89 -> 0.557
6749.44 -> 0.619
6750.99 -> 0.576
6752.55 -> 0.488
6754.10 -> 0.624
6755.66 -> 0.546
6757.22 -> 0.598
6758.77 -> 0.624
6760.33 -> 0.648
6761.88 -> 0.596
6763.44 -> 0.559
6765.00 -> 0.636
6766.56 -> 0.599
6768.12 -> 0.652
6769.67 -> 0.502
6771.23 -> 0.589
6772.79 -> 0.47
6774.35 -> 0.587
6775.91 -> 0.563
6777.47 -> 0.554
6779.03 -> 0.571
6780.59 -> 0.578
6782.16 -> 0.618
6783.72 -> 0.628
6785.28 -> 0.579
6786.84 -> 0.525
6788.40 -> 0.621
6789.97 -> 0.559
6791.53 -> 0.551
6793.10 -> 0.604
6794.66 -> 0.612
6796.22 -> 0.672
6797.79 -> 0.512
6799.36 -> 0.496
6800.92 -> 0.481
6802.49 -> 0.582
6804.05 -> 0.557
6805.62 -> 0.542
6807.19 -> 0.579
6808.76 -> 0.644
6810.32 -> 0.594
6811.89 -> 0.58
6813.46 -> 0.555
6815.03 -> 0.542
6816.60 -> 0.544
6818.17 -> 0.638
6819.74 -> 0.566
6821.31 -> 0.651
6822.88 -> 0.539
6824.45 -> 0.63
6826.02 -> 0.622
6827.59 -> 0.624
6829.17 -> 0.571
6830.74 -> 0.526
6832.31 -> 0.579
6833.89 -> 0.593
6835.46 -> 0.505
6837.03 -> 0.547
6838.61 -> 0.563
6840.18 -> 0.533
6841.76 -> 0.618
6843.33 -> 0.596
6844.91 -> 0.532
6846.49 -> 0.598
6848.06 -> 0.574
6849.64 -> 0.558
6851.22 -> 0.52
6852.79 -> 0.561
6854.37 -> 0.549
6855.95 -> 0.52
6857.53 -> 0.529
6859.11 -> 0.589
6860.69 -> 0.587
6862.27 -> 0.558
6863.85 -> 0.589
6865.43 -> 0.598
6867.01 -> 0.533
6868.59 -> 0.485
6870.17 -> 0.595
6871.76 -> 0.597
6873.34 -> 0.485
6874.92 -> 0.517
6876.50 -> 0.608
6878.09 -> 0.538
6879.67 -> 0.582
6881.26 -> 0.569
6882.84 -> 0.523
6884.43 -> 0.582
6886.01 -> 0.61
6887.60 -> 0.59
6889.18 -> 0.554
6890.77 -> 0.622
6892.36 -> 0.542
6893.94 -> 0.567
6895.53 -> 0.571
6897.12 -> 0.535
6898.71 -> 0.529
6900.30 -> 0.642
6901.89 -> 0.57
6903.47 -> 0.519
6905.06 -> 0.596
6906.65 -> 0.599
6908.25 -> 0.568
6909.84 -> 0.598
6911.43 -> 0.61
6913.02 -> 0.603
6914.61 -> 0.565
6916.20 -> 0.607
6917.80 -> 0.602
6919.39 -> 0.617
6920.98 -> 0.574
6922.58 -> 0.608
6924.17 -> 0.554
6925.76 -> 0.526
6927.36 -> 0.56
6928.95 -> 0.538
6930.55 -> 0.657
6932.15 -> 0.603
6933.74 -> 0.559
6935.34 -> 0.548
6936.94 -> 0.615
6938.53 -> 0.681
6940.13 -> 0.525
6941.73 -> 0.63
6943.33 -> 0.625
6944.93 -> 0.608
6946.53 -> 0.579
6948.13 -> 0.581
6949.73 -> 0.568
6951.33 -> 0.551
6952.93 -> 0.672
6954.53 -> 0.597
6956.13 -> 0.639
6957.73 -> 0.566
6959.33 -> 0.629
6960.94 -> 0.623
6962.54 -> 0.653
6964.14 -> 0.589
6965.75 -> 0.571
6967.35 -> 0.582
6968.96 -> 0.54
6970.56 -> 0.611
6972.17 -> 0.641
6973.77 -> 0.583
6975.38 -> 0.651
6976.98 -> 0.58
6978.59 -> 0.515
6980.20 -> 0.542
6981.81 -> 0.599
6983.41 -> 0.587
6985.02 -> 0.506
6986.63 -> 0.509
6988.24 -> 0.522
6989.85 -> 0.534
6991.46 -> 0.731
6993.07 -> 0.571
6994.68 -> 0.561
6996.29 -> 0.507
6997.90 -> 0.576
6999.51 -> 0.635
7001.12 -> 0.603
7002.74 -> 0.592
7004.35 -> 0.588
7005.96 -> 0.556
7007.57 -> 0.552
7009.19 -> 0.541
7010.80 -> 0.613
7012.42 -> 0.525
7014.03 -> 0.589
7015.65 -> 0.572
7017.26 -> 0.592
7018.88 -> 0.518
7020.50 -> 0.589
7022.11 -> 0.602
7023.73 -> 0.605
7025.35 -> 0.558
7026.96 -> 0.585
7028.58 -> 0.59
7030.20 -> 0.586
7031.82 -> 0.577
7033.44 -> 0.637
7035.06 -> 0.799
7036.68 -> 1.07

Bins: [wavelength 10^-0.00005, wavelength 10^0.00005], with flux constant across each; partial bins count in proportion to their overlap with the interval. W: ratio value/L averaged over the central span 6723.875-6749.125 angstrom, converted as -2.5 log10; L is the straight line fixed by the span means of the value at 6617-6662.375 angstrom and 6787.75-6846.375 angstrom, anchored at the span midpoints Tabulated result 0.03 mag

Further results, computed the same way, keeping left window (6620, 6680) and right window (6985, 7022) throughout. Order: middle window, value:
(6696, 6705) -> 0.06 mag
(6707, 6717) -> -0.03 mag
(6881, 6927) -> -0.01 mag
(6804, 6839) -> -0.01 mag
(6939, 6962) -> -0.06 mag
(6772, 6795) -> 0.00 mag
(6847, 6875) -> 0.04 mag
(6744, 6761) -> 0.01 mag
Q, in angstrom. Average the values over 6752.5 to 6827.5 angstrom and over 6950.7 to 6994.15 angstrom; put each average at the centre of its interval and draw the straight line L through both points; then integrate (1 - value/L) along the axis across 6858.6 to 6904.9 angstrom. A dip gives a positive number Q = 1.5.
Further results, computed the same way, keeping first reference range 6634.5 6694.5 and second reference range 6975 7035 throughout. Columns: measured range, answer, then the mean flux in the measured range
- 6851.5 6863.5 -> 0.40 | 0.556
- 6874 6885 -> 0.32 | 0.558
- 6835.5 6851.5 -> 0.34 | 0.562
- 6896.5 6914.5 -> -0.09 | 0.579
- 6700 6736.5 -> -0.87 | 0.586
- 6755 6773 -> -0.49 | 0.589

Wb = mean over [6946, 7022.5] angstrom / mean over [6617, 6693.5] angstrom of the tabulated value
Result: 1.0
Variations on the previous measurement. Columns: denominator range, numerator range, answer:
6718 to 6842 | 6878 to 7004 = 1.01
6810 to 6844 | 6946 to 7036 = 1.02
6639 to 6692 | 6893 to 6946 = 1.03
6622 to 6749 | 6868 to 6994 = 1.01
